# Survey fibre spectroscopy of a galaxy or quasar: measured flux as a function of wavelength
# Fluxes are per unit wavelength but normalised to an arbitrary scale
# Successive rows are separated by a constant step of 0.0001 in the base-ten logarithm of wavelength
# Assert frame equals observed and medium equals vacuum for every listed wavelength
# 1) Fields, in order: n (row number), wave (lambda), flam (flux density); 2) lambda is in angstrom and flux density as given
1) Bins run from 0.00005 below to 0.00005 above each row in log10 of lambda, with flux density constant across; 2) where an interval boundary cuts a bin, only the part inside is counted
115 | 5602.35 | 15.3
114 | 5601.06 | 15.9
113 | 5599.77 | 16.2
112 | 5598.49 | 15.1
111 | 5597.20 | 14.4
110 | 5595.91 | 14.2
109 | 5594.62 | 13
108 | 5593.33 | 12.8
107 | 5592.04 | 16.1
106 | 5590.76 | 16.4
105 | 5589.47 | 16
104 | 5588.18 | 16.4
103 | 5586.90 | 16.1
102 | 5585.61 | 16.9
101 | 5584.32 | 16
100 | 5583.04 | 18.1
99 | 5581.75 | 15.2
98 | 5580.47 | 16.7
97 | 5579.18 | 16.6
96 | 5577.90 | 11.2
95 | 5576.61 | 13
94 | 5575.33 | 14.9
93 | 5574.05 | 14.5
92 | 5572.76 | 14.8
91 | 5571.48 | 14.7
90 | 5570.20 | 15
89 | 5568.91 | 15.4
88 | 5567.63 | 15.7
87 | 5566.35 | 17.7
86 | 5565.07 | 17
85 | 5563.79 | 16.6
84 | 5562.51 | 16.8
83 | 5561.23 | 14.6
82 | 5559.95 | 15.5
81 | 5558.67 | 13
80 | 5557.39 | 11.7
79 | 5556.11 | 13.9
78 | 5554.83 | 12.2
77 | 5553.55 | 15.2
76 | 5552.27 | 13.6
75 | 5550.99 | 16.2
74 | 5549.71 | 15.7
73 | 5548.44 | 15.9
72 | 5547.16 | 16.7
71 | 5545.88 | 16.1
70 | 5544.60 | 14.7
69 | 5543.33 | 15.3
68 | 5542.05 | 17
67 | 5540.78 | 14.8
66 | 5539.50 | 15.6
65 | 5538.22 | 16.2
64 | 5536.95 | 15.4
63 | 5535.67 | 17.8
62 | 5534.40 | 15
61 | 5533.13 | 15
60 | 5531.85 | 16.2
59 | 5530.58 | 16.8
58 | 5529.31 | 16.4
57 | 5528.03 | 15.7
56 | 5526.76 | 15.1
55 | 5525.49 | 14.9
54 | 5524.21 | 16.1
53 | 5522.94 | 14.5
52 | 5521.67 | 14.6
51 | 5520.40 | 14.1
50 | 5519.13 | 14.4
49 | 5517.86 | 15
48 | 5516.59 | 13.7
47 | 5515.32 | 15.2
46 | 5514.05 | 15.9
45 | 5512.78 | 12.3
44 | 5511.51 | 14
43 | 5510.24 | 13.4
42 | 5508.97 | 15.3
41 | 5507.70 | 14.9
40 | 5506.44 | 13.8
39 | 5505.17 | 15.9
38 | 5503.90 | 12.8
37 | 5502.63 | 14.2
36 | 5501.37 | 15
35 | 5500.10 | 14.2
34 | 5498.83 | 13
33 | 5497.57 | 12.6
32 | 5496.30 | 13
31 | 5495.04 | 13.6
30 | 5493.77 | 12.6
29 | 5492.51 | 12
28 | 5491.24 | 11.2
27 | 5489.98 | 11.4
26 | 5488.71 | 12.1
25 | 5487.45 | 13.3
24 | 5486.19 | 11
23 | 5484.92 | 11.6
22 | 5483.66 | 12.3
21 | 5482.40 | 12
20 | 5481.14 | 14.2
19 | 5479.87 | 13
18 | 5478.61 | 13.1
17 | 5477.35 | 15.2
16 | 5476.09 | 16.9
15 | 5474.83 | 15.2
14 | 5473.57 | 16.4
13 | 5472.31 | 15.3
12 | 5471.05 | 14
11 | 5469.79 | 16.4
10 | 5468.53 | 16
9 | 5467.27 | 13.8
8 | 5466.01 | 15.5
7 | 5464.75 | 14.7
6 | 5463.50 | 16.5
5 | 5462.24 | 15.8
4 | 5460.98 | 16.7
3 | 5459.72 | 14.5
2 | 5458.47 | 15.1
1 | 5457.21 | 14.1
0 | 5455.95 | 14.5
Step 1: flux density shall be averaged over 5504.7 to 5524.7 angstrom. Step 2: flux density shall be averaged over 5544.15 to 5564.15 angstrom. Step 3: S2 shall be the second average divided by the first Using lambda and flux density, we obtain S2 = 1.02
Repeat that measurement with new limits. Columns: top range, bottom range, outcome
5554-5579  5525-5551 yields 0.93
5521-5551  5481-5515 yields 1.19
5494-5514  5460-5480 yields 0.91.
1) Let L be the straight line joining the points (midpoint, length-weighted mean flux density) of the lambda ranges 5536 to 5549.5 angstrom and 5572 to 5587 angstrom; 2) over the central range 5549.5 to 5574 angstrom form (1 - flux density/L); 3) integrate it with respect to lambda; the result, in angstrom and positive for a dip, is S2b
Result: 0.9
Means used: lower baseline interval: 15.8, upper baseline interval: 15.3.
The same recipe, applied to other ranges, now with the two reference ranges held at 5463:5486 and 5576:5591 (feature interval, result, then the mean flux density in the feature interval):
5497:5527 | 1.1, 14.4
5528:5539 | -0.7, 16.1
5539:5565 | 0.4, 15.1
